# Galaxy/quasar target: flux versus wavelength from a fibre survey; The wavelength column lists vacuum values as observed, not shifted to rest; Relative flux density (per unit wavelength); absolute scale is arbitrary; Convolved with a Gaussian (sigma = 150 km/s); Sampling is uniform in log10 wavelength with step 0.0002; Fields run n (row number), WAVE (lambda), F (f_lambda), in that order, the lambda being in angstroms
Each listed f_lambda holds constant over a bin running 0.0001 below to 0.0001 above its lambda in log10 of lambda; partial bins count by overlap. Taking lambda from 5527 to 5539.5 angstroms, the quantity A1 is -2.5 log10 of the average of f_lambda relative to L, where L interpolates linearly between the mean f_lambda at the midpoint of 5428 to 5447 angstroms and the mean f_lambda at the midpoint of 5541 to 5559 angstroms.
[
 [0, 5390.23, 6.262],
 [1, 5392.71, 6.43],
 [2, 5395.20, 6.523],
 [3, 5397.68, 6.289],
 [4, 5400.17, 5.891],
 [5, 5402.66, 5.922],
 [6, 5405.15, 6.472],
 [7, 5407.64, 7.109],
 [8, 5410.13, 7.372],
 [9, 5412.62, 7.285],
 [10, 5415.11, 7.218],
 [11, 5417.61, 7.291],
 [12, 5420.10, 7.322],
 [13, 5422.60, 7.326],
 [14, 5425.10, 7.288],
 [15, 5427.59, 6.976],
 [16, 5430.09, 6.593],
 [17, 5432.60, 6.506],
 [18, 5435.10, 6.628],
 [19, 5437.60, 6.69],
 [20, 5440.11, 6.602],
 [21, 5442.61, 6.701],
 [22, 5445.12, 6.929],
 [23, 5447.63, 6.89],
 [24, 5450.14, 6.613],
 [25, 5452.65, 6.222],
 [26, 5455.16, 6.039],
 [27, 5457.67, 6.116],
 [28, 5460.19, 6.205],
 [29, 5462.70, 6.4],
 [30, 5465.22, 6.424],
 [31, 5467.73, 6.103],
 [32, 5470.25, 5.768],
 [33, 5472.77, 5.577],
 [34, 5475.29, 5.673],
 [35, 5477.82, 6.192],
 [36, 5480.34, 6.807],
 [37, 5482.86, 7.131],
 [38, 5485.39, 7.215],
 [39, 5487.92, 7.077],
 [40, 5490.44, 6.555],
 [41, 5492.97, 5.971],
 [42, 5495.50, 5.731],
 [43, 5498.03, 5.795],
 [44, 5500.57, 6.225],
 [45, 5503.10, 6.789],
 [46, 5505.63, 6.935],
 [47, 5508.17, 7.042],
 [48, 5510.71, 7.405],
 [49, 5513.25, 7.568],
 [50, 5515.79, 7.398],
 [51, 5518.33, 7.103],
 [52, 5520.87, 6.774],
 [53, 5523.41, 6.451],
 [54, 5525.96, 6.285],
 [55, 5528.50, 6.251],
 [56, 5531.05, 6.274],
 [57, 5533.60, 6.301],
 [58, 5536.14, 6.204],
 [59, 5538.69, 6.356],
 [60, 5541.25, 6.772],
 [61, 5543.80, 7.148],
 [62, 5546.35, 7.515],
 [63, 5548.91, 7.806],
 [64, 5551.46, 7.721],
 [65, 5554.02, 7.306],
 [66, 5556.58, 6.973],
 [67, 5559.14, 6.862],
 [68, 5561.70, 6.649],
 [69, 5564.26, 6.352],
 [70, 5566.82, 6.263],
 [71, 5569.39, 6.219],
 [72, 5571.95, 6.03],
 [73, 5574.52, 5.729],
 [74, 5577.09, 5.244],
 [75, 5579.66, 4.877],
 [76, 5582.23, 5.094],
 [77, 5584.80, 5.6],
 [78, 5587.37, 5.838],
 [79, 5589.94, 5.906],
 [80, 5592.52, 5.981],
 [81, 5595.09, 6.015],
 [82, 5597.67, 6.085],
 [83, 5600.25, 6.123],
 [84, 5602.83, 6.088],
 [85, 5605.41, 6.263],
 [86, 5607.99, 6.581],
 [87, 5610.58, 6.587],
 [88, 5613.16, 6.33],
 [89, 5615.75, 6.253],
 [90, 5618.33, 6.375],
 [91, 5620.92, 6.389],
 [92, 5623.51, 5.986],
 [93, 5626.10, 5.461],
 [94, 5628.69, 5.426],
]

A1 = 0.15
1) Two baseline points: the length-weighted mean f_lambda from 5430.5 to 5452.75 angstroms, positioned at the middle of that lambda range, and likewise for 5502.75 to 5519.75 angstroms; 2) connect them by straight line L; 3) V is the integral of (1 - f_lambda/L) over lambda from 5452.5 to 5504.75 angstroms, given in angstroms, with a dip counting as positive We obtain 4.9 angstroms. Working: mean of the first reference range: 6.66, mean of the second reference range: 7.19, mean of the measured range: 6.29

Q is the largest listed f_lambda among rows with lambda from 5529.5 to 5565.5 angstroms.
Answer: 7.806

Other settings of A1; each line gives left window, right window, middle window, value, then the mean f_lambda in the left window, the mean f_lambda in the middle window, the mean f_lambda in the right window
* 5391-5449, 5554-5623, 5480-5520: -0.053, 6.79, 6.8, 6.13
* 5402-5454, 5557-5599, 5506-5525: -0.122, 6.86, 7.08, 5.94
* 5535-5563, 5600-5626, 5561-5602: 0.135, 7.03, 5.87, 6.27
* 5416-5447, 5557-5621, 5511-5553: -0.084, 6.91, 6.89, 6.08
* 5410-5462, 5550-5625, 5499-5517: -0.084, 6.78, 7.03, 6.2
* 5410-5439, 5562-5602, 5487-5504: 0.036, 7.03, 6.28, 5.85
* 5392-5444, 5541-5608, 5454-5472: 0.088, 6.79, 6.14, 6.32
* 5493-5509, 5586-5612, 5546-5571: -0.115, 6.37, 6.93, 6.15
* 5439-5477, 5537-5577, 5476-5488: -0.068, 6.28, 6.81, 6.73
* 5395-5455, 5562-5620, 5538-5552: -0.164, 6.77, 7.23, 6.01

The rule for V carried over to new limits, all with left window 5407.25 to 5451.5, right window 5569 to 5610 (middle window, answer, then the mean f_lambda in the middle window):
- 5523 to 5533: 0.0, 6.3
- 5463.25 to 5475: 1.3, 5.97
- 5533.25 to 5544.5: -0.6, 6.55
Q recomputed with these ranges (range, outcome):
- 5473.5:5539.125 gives 7.568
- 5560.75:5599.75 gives 6.649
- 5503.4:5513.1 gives 7.405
